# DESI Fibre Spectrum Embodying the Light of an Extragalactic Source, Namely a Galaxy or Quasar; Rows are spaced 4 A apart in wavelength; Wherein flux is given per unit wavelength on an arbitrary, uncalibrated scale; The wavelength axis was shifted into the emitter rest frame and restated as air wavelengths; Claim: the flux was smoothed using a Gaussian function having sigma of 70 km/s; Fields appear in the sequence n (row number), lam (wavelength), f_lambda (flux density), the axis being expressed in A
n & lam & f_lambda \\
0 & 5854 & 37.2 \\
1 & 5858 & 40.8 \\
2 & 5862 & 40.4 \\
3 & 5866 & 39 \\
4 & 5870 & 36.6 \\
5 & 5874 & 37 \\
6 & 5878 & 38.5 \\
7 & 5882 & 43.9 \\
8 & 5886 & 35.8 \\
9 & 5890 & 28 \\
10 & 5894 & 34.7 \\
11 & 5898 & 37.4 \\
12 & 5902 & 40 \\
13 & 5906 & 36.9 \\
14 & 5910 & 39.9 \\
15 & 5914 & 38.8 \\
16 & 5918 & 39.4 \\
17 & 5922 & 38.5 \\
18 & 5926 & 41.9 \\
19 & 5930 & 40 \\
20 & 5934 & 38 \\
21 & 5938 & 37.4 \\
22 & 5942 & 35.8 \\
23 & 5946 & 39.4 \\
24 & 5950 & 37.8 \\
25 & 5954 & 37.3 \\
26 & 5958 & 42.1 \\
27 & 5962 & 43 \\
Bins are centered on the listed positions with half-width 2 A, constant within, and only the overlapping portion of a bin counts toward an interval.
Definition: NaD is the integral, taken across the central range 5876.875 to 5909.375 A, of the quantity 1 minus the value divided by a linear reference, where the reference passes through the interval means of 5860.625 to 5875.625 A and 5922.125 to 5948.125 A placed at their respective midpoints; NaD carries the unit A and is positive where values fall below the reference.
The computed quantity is 1.2 A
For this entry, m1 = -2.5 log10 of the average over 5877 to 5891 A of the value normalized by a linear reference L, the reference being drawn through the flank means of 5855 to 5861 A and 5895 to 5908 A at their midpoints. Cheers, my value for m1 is 0.05 mag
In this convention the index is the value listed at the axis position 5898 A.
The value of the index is 37.4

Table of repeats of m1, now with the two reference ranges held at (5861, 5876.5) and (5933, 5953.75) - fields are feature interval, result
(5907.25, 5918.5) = -0.04 mag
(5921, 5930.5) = -0.07 mag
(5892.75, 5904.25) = 0.01 mag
